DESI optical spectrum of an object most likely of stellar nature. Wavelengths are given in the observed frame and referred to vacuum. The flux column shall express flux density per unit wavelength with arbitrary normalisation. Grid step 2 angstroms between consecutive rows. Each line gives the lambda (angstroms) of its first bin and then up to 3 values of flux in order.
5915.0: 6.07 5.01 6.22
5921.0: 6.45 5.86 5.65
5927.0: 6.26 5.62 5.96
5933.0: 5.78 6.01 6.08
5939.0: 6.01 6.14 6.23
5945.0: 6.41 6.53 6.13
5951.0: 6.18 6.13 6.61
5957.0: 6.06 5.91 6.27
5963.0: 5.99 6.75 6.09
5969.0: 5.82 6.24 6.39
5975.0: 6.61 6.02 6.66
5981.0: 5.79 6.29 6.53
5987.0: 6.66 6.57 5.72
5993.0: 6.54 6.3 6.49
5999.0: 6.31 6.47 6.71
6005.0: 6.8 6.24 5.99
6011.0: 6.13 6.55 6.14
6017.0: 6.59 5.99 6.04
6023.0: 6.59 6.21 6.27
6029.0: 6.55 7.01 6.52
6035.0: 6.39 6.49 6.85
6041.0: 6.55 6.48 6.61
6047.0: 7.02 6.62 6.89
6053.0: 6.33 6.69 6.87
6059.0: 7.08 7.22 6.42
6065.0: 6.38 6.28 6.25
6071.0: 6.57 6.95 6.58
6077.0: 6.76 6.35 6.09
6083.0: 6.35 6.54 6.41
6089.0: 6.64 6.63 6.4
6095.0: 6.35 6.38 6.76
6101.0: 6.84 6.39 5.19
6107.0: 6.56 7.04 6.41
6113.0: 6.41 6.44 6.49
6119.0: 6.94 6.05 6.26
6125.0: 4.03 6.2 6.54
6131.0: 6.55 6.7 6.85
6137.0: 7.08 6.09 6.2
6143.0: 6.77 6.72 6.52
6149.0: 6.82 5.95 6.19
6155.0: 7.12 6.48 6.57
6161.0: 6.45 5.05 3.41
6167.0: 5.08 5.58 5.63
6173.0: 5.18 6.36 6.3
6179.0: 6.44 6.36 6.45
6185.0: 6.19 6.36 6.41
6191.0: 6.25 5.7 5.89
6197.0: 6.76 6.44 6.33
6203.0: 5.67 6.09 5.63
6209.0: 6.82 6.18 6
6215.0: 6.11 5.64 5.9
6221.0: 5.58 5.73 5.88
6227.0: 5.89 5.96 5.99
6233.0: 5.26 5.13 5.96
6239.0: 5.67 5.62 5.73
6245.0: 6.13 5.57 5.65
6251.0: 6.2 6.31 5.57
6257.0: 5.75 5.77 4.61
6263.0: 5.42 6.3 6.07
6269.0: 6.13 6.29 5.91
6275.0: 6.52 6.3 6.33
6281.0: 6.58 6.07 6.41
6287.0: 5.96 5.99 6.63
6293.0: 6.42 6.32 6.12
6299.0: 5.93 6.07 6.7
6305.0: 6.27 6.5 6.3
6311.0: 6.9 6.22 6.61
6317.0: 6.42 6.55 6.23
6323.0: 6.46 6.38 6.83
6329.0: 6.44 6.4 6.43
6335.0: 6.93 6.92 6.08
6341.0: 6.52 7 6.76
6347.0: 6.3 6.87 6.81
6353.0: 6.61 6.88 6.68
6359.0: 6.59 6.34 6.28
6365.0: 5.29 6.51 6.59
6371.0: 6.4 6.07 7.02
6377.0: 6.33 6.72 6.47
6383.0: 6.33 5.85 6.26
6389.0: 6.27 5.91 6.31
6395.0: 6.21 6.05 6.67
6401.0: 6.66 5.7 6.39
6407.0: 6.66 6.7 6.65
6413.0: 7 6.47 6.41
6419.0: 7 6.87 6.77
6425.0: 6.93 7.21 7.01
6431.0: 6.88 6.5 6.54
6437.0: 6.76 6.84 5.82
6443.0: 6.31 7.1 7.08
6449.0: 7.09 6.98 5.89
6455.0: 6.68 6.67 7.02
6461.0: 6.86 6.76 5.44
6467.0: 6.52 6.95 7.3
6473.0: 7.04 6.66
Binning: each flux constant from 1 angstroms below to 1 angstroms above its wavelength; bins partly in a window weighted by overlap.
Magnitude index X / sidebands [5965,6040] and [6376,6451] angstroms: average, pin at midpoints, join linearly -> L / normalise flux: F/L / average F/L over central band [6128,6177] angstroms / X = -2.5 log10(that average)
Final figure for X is 0.05 mag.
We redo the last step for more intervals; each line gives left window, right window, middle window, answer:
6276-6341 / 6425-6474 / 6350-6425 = 0.020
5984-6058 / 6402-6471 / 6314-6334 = 0.024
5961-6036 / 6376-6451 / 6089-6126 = 0.015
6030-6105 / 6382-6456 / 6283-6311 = 0.046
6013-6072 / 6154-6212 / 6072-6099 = -0.019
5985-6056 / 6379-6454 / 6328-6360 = -0.016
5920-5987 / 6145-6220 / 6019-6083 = -0.075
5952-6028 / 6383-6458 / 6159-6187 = 0.113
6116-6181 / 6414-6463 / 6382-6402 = 0.066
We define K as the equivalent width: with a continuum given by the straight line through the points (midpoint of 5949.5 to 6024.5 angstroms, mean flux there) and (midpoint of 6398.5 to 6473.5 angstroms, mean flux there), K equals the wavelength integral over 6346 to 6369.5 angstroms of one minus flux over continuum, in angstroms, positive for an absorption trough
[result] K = 0.5 angstroms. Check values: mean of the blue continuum 6.3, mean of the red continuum 6.69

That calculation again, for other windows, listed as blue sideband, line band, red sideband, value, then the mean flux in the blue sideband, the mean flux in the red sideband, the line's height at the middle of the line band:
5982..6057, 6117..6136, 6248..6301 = 0.1 angstroms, 6.47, 6.06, 6.3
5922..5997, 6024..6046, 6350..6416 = -1.1 angstroms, 6.19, 6.41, 6.23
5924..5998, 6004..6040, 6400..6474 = -0.8 angstroms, 6.2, 6.69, 6.26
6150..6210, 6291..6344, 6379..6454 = -1.0 angstroms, 6.04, 6.56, 6.34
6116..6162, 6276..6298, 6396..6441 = 0.9 angstroms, 6.42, 6.65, 6.54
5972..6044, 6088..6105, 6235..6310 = -0.5 angstroms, 6.4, 6.04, 6.28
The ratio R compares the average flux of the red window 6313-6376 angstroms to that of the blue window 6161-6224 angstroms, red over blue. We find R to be 1.10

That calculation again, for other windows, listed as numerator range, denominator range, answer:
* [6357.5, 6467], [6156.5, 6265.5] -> 1.11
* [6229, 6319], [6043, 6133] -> 0.94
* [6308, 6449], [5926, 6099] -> 1.02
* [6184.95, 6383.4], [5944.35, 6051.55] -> 0.97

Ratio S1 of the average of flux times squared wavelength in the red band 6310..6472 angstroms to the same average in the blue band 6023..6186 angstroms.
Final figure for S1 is 1.1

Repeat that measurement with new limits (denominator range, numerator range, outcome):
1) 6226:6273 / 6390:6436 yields 1.20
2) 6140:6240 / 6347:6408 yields 1.13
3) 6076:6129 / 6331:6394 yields 1.11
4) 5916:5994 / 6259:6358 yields 1.16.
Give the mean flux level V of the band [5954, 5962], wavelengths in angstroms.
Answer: 6.21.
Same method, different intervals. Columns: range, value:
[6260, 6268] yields 5.6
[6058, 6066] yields 6.78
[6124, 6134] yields 6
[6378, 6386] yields 6.34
